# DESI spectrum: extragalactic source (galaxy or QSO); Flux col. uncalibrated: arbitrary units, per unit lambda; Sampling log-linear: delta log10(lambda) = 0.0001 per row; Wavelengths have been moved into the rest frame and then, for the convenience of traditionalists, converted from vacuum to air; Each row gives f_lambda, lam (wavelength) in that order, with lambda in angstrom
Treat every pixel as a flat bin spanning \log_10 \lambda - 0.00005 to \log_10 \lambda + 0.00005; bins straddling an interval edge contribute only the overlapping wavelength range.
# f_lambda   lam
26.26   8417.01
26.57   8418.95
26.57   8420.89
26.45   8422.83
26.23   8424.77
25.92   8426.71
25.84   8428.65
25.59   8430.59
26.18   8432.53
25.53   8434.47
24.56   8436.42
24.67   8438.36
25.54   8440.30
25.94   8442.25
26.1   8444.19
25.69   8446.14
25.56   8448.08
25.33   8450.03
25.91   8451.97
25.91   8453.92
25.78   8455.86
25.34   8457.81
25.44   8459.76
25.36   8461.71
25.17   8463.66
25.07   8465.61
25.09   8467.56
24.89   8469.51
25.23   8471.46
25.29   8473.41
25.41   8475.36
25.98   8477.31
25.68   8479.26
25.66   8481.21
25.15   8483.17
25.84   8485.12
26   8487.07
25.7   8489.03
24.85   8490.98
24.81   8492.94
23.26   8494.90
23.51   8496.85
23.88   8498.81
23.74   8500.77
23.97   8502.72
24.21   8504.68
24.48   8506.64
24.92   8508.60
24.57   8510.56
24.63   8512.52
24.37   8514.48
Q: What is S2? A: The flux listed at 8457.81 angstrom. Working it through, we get 25.34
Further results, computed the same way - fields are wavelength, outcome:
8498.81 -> 23.88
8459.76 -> 25.44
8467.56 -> 25.09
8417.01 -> 26.26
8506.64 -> 24.48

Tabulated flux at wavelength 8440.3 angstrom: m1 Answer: 25.54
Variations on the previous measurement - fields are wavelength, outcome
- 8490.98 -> 24.85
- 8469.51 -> 24.89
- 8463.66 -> 25.17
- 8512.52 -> 24.63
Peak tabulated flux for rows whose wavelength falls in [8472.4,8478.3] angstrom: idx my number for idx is 25.98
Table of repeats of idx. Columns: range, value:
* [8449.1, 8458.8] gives 25.91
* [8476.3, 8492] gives 26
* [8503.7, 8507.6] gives 24.48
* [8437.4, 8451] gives 26.1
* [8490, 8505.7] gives 24.85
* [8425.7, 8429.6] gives 25.92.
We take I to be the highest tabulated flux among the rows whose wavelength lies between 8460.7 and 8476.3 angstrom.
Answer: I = 25.41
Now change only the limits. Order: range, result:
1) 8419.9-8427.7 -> 26.57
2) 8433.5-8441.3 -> 25.54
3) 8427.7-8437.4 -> 26.18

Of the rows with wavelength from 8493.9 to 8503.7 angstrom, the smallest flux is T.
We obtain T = 23.26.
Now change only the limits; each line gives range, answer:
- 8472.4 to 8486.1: 25.15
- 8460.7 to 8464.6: 25.17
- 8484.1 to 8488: 25.84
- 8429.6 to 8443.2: 24.56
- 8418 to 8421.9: 26.57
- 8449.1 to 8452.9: 25.33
